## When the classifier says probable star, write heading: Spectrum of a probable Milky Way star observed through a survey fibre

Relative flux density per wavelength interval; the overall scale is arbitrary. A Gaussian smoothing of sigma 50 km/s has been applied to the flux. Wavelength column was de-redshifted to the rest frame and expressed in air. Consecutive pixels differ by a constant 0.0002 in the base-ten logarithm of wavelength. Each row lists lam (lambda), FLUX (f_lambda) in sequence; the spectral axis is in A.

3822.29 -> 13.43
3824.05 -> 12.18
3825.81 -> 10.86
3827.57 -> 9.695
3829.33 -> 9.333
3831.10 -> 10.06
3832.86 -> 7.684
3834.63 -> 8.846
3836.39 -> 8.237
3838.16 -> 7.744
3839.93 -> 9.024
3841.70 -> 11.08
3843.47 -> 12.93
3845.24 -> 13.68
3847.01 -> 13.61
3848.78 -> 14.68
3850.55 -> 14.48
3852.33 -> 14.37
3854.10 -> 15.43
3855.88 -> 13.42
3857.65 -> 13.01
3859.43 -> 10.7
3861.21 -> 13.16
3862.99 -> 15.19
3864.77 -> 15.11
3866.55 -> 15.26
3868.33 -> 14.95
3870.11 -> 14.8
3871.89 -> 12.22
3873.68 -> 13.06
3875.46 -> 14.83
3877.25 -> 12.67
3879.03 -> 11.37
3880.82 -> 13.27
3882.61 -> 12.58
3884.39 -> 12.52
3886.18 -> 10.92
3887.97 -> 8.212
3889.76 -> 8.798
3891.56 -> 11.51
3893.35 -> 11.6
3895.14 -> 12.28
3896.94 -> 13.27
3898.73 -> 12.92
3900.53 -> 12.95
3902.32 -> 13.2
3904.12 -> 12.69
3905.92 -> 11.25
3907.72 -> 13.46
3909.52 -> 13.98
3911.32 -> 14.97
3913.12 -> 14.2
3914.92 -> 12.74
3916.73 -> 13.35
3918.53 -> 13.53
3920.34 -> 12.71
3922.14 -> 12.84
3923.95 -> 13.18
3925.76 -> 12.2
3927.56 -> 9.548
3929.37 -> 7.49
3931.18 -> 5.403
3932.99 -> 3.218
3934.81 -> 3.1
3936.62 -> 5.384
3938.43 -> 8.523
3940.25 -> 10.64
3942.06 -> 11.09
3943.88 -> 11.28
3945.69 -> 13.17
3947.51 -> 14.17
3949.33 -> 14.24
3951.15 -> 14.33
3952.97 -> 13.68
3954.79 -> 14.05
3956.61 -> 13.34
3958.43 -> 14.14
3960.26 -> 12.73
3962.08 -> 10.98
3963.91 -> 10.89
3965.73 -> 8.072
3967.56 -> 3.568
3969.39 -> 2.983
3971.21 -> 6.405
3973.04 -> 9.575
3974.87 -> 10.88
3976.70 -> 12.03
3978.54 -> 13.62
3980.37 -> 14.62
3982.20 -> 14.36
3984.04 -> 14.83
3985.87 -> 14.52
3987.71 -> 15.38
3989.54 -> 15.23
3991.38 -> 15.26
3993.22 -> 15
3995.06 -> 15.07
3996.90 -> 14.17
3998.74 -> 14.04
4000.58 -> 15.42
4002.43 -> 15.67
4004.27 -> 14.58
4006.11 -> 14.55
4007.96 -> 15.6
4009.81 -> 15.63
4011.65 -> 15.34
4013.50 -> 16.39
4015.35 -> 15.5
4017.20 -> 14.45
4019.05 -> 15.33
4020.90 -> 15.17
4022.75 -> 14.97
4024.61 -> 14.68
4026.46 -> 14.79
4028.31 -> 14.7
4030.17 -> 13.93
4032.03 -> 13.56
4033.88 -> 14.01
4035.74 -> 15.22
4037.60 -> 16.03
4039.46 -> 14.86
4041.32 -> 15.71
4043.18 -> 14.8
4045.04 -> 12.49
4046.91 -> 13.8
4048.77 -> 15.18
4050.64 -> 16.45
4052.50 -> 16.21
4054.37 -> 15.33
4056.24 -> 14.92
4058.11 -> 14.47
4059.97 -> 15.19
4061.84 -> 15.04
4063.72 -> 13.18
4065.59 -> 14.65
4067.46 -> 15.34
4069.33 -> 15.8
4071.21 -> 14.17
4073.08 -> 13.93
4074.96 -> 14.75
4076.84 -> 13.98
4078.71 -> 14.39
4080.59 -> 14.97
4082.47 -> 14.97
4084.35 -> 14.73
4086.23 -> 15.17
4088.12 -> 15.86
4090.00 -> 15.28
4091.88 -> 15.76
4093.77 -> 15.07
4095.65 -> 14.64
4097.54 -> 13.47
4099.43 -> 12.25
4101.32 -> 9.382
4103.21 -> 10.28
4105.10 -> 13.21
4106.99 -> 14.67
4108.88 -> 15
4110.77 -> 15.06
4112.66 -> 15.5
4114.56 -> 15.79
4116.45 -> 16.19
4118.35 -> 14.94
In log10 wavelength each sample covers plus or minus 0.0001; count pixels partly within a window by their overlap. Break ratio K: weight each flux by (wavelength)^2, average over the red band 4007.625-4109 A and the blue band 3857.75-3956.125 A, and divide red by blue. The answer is 1.3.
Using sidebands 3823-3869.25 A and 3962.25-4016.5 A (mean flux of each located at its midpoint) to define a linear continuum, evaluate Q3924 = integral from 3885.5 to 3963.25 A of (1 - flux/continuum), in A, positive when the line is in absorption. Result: 6.6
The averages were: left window 12.1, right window 13.1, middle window 11.6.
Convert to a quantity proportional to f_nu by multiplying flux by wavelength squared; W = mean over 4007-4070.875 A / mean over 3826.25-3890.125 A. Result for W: 1.35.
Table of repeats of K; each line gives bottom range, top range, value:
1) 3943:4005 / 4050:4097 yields 1.23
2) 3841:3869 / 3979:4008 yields 1.15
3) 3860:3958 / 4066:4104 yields 1.29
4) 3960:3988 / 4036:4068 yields 1.43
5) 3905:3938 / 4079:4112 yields 1.45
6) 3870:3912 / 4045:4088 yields 1.30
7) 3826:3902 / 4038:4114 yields 1.32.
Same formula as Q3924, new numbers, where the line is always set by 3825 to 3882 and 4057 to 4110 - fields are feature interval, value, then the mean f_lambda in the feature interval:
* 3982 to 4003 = -2.2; 14.9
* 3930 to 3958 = 5.8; 10.4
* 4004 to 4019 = -1.8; 15.3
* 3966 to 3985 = 4.5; 10.2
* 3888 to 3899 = 1.1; 11.4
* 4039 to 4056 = -1.2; 15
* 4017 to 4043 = -1.9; 14.8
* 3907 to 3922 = -0.8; 13.6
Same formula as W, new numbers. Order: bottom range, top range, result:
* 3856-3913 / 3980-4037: 1.24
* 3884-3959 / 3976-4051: 1.34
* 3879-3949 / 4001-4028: 1.42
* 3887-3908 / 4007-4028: 1.37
